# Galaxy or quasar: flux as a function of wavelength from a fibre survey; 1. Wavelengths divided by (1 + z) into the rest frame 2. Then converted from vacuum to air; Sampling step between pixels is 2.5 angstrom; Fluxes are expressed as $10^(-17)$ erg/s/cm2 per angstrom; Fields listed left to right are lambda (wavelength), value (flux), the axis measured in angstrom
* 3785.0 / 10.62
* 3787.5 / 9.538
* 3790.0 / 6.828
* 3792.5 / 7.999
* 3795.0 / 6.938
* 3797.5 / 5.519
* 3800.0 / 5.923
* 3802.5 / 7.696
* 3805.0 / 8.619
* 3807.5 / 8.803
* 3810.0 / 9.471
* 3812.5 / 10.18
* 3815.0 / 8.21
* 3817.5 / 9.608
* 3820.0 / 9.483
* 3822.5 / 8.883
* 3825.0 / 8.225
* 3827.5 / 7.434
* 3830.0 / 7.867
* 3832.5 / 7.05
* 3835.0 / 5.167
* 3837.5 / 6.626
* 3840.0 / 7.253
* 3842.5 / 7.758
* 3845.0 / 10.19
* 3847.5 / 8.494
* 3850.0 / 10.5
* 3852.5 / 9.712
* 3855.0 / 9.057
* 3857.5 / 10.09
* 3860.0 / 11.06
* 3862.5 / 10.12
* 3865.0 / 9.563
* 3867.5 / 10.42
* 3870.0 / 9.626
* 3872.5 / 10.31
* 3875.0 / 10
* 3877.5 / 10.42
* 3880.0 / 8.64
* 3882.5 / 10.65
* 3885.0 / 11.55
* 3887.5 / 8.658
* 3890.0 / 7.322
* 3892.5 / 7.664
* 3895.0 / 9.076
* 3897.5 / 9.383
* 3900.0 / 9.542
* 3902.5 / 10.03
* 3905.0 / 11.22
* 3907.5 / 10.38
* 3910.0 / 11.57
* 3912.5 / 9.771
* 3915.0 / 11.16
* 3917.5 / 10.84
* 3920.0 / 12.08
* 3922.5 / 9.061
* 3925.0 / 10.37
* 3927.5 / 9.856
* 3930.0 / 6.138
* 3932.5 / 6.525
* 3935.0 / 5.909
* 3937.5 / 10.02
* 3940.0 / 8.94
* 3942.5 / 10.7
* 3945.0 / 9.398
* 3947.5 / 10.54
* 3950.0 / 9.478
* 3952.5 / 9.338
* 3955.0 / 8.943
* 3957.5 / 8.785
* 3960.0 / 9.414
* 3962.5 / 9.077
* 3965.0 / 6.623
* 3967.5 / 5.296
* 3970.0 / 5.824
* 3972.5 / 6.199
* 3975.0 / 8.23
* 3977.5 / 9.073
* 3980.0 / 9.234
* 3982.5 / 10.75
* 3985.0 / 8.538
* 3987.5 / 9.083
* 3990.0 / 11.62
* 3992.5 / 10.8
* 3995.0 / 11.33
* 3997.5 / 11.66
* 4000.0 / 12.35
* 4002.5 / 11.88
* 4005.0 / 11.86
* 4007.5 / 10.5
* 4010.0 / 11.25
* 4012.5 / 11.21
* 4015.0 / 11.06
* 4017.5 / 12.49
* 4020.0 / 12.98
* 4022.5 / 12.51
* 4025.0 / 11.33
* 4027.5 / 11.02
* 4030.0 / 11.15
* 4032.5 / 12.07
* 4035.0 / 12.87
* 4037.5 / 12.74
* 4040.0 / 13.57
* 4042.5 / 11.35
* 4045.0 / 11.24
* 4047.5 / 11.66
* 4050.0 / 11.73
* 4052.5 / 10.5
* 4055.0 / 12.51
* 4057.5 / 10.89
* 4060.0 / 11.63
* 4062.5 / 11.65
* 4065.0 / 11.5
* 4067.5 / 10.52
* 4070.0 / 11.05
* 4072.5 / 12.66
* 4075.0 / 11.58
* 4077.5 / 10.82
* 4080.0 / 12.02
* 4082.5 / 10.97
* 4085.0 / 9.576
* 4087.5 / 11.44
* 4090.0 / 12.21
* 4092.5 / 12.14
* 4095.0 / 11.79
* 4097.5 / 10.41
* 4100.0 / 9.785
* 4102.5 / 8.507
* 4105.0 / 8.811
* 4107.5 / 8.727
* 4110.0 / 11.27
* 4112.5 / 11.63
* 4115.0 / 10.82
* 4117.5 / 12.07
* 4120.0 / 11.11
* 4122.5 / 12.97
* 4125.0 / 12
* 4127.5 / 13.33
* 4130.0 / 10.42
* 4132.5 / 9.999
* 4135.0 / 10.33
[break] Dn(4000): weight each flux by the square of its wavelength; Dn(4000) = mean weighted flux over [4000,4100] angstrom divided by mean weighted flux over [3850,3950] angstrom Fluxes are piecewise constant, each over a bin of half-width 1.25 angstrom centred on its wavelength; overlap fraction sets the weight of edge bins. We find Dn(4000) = 1.3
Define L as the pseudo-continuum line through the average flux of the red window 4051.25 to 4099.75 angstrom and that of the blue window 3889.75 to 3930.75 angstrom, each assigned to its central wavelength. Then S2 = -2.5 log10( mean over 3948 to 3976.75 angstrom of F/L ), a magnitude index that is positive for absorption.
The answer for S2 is 0.27 mag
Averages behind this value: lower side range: 9.84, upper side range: 11.3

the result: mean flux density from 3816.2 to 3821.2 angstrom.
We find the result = 9.53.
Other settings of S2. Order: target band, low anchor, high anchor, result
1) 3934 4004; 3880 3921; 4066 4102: 0.13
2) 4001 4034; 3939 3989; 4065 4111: -0.21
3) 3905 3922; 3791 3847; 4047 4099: -0.18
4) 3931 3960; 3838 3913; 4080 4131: 0.13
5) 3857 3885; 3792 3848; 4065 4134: -0.19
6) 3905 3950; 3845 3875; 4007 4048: 0.11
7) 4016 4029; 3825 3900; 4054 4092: -0.11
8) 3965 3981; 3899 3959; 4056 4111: 0.35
